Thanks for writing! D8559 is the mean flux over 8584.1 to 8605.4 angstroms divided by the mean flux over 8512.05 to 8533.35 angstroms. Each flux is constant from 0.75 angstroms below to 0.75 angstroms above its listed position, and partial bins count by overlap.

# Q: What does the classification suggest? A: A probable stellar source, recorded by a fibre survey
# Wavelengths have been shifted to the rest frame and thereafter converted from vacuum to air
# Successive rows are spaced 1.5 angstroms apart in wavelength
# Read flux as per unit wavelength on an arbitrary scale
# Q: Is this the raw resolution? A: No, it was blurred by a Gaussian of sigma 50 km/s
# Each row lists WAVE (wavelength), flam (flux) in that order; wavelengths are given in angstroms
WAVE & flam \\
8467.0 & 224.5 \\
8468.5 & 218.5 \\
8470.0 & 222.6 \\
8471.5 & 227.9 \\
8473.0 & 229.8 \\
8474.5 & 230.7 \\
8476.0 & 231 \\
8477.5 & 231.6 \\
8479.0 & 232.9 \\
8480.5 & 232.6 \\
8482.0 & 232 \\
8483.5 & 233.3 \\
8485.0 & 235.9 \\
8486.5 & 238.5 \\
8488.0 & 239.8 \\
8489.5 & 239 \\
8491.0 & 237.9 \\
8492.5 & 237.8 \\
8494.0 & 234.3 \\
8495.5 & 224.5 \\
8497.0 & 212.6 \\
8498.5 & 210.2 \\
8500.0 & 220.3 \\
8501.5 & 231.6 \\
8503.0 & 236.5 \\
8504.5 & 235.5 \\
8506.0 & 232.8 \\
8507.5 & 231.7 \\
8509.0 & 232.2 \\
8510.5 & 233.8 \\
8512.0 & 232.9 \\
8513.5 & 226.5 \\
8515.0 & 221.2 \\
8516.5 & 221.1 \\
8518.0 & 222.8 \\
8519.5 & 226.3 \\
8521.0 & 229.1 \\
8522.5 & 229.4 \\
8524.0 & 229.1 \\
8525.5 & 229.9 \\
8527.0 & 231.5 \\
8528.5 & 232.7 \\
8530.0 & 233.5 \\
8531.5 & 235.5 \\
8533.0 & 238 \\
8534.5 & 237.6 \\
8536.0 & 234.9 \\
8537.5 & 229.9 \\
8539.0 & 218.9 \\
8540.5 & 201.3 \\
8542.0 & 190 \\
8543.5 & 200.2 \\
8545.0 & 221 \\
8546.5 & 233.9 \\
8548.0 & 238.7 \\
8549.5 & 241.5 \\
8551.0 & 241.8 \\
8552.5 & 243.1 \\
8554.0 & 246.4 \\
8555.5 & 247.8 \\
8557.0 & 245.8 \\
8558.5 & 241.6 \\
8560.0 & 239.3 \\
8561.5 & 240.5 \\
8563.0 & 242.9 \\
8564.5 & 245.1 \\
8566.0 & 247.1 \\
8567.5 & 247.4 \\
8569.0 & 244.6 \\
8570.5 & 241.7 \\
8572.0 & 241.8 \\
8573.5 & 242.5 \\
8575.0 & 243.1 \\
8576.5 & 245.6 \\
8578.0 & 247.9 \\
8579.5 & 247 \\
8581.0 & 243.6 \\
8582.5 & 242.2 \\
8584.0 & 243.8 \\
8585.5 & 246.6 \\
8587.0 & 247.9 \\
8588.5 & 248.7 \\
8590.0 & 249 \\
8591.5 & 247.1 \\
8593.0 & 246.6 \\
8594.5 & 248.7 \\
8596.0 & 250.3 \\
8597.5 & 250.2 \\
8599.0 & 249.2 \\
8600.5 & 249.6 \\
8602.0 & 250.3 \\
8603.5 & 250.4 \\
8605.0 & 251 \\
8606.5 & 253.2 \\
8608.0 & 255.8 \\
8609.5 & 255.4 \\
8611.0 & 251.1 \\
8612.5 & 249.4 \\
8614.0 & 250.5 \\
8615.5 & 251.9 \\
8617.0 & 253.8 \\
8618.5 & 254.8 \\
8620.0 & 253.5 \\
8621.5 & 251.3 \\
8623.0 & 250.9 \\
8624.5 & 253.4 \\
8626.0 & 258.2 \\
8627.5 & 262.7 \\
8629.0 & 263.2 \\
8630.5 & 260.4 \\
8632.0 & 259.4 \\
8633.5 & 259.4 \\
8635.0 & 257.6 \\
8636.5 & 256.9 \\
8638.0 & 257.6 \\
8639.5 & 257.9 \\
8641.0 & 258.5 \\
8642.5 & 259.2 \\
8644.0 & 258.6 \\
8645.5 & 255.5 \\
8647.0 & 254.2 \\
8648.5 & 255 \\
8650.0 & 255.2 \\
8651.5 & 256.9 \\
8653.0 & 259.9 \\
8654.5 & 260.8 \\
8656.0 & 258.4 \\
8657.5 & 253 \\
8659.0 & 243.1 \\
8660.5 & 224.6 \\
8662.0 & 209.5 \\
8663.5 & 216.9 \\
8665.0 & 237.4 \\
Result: 1.09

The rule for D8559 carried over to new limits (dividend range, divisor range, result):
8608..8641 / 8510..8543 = 1.13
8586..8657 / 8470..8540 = 1.10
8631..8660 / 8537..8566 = 1.10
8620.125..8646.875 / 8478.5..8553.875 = 1.12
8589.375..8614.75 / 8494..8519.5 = 1.10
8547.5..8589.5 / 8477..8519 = 1.06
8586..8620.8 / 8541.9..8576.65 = 1.05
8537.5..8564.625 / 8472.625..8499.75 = 1.00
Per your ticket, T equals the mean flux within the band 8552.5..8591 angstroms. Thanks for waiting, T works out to 245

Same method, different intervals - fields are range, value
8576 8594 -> 246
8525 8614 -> 241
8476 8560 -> 231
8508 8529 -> 228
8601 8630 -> 254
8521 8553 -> 228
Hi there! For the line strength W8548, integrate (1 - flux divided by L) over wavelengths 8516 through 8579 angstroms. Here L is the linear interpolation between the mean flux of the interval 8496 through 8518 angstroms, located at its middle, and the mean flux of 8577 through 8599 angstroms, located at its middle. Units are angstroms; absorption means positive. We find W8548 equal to 0.7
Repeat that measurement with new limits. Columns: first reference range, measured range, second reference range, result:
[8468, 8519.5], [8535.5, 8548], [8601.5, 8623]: 1.1 angstroms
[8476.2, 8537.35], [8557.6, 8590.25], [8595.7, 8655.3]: 0.0 angstroms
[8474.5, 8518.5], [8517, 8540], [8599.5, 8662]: 0.6 angstroms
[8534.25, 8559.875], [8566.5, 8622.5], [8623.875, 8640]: -0.5 angstroms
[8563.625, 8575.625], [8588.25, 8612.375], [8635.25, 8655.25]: -0.1 angstroms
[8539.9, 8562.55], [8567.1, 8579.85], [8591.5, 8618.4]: -0.2 angstroms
